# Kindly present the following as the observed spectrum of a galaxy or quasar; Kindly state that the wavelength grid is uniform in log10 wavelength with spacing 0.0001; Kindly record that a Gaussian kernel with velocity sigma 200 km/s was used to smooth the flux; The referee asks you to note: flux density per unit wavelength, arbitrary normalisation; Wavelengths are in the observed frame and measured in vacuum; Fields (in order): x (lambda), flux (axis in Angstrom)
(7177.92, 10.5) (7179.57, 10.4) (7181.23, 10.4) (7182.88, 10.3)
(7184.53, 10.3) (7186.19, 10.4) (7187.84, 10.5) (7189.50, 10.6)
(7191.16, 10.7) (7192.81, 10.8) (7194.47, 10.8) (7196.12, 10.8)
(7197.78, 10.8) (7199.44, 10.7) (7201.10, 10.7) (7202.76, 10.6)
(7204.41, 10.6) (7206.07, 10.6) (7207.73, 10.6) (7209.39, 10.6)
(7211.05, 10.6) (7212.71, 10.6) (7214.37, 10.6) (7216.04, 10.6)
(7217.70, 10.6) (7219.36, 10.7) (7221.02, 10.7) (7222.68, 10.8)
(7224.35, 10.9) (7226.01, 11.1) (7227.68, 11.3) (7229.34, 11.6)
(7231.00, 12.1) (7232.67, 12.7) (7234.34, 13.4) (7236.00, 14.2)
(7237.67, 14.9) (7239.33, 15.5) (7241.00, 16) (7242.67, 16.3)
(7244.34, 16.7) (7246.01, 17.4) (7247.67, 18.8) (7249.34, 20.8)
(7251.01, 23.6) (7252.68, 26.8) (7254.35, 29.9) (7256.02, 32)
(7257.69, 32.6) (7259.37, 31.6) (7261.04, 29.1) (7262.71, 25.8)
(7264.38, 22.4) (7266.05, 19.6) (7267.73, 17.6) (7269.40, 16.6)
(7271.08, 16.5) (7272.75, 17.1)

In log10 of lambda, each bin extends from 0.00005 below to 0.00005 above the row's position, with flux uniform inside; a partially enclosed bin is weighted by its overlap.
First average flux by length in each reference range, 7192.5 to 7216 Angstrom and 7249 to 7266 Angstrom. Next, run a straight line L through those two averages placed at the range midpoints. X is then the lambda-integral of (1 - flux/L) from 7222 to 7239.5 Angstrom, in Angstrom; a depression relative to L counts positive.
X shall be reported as 6.0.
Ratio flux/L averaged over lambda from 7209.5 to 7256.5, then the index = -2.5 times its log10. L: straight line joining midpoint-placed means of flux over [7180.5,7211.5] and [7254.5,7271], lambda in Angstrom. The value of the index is 0.25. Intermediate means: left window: 10.6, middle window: 15.2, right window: 25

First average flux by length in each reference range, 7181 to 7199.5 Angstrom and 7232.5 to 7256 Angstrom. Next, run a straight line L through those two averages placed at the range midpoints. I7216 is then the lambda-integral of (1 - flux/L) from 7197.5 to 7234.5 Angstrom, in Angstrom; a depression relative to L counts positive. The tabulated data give 8.9 Angstrom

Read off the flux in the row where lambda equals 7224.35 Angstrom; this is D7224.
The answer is 10.9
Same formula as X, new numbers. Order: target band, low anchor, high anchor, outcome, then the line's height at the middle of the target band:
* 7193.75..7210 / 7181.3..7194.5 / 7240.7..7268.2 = 3.1 Angstrom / 13.3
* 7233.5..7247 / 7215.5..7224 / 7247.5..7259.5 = 3.3 Angstrom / 20.7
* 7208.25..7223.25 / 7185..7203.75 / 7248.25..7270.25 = 4.6 Angstrom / 15.4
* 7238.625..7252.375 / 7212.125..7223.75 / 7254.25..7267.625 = 1.9 Angstrom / 21.3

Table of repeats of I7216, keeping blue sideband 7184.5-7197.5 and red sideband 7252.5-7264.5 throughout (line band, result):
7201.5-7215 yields 4.2 Angstrom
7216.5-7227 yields 4.6 Angstrom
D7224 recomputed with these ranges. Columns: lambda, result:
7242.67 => 16.3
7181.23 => 10.4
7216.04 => 10.6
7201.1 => 10.7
